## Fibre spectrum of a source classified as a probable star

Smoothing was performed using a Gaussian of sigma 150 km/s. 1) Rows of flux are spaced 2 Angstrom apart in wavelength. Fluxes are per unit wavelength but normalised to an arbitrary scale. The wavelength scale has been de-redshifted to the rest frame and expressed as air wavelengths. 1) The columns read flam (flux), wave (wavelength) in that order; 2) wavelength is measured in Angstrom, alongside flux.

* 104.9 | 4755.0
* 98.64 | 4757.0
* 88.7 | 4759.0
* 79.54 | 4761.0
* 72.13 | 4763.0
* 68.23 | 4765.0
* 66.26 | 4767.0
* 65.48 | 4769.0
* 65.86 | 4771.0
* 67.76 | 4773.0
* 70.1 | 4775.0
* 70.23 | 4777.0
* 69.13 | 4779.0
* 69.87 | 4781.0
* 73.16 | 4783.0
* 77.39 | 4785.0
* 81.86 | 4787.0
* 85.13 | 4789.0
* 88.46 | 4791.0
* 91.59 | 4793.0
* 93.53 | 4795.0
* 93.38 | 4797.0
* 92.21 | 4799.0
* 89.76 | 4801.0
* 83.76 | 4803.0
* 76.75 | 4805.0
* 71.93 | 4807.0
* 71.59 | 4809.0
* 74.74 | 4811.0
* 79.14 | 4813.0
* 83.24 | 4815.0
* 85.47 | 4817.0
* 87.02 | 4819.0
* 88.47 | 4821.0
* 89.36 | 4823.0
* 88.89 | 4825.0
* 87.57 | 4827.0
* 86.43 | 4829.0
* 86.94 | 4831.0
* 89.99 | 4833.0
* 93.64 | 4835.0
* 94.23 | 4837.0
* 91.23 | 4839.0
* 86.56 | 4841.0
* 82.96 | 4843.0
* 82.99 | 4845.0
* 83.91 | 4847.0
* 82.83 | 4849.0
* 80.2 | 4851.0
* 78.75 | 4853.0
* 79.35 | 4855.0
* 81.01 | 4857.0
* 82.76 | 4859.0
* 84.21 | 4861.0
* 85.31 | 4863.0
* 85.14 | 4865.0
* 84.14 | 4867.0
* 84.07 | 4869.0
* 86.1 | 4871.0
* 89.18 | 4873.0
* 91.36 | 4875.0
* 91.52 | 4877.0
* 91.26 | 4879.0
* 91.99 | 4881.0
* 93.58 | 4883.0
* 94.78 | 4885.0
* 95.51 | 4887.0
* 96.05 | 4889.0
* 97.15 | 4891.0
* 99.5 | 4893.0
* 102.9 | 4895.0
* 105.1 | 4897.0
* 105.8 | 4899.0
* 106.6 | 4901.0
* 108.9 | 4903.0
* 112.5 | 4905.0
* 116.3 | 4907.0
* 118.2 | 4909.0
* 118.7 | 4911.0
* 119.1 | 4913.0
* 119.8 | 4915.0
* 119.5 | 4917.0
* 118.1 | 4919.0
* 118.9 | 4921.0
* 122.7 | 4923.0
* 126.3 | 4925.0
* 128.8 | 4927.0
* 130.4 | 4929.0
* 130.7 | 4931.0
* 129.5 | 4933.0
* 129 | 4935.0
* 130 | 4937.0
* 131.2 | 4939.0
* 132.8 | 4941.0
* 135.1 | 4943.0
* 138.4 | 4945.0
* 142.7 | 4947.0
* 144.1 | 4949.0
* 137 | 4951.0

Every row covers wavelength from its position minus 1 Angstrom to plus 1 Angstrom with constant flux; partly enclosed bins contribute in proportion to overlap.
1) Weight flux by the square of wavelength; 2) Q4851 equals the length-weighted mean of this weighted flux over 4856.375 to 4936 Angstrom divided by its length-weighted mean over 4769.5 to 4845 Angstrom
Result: 1.32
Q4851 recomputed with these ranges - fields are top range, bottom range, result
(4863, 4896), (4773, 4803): 1.17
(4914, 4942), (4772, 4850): 1.59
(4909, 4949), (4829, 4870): 1.55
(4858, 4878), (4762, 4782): 1.31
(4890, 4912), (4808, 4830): 1.34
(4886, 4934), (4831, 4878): 1.37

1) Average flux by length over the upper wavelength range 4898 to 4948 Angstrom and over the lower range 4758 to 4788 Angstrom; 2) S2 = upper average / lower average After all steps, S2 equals 1.71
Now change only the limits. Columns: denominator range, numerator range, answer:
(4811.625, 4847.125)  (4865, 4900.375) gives 1.08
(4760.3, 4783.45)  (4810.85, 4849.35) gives 1.24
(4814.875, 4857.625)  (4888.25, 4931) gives 1.33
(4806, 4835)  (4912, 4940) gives 1.49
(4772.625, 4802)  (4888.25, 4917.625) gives 1.35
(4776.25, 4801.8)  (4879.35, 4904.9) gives 1.21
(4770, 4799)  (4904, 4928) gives 1.52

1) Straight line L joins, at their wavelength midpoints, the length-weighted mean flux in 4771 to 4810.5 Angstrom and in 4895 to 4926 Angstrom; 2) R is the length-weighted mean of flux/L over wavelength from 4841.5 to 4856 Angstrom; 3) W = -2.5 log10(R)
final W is 0.18 mag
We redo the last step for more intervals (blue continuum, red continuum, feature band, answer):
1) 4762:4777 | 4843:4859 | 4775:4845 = -0.123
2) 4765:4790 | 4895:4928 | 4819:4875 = 0.102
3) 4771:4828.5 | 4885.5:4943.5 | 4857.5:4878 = 0.187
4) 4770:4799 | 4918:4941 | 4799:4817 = 0.086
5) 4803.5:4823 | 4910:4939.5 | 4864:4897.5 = 0.159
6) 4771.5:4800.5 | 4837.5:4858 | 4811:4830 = -0.048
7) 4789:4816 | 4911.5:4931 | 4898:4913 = 0.047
